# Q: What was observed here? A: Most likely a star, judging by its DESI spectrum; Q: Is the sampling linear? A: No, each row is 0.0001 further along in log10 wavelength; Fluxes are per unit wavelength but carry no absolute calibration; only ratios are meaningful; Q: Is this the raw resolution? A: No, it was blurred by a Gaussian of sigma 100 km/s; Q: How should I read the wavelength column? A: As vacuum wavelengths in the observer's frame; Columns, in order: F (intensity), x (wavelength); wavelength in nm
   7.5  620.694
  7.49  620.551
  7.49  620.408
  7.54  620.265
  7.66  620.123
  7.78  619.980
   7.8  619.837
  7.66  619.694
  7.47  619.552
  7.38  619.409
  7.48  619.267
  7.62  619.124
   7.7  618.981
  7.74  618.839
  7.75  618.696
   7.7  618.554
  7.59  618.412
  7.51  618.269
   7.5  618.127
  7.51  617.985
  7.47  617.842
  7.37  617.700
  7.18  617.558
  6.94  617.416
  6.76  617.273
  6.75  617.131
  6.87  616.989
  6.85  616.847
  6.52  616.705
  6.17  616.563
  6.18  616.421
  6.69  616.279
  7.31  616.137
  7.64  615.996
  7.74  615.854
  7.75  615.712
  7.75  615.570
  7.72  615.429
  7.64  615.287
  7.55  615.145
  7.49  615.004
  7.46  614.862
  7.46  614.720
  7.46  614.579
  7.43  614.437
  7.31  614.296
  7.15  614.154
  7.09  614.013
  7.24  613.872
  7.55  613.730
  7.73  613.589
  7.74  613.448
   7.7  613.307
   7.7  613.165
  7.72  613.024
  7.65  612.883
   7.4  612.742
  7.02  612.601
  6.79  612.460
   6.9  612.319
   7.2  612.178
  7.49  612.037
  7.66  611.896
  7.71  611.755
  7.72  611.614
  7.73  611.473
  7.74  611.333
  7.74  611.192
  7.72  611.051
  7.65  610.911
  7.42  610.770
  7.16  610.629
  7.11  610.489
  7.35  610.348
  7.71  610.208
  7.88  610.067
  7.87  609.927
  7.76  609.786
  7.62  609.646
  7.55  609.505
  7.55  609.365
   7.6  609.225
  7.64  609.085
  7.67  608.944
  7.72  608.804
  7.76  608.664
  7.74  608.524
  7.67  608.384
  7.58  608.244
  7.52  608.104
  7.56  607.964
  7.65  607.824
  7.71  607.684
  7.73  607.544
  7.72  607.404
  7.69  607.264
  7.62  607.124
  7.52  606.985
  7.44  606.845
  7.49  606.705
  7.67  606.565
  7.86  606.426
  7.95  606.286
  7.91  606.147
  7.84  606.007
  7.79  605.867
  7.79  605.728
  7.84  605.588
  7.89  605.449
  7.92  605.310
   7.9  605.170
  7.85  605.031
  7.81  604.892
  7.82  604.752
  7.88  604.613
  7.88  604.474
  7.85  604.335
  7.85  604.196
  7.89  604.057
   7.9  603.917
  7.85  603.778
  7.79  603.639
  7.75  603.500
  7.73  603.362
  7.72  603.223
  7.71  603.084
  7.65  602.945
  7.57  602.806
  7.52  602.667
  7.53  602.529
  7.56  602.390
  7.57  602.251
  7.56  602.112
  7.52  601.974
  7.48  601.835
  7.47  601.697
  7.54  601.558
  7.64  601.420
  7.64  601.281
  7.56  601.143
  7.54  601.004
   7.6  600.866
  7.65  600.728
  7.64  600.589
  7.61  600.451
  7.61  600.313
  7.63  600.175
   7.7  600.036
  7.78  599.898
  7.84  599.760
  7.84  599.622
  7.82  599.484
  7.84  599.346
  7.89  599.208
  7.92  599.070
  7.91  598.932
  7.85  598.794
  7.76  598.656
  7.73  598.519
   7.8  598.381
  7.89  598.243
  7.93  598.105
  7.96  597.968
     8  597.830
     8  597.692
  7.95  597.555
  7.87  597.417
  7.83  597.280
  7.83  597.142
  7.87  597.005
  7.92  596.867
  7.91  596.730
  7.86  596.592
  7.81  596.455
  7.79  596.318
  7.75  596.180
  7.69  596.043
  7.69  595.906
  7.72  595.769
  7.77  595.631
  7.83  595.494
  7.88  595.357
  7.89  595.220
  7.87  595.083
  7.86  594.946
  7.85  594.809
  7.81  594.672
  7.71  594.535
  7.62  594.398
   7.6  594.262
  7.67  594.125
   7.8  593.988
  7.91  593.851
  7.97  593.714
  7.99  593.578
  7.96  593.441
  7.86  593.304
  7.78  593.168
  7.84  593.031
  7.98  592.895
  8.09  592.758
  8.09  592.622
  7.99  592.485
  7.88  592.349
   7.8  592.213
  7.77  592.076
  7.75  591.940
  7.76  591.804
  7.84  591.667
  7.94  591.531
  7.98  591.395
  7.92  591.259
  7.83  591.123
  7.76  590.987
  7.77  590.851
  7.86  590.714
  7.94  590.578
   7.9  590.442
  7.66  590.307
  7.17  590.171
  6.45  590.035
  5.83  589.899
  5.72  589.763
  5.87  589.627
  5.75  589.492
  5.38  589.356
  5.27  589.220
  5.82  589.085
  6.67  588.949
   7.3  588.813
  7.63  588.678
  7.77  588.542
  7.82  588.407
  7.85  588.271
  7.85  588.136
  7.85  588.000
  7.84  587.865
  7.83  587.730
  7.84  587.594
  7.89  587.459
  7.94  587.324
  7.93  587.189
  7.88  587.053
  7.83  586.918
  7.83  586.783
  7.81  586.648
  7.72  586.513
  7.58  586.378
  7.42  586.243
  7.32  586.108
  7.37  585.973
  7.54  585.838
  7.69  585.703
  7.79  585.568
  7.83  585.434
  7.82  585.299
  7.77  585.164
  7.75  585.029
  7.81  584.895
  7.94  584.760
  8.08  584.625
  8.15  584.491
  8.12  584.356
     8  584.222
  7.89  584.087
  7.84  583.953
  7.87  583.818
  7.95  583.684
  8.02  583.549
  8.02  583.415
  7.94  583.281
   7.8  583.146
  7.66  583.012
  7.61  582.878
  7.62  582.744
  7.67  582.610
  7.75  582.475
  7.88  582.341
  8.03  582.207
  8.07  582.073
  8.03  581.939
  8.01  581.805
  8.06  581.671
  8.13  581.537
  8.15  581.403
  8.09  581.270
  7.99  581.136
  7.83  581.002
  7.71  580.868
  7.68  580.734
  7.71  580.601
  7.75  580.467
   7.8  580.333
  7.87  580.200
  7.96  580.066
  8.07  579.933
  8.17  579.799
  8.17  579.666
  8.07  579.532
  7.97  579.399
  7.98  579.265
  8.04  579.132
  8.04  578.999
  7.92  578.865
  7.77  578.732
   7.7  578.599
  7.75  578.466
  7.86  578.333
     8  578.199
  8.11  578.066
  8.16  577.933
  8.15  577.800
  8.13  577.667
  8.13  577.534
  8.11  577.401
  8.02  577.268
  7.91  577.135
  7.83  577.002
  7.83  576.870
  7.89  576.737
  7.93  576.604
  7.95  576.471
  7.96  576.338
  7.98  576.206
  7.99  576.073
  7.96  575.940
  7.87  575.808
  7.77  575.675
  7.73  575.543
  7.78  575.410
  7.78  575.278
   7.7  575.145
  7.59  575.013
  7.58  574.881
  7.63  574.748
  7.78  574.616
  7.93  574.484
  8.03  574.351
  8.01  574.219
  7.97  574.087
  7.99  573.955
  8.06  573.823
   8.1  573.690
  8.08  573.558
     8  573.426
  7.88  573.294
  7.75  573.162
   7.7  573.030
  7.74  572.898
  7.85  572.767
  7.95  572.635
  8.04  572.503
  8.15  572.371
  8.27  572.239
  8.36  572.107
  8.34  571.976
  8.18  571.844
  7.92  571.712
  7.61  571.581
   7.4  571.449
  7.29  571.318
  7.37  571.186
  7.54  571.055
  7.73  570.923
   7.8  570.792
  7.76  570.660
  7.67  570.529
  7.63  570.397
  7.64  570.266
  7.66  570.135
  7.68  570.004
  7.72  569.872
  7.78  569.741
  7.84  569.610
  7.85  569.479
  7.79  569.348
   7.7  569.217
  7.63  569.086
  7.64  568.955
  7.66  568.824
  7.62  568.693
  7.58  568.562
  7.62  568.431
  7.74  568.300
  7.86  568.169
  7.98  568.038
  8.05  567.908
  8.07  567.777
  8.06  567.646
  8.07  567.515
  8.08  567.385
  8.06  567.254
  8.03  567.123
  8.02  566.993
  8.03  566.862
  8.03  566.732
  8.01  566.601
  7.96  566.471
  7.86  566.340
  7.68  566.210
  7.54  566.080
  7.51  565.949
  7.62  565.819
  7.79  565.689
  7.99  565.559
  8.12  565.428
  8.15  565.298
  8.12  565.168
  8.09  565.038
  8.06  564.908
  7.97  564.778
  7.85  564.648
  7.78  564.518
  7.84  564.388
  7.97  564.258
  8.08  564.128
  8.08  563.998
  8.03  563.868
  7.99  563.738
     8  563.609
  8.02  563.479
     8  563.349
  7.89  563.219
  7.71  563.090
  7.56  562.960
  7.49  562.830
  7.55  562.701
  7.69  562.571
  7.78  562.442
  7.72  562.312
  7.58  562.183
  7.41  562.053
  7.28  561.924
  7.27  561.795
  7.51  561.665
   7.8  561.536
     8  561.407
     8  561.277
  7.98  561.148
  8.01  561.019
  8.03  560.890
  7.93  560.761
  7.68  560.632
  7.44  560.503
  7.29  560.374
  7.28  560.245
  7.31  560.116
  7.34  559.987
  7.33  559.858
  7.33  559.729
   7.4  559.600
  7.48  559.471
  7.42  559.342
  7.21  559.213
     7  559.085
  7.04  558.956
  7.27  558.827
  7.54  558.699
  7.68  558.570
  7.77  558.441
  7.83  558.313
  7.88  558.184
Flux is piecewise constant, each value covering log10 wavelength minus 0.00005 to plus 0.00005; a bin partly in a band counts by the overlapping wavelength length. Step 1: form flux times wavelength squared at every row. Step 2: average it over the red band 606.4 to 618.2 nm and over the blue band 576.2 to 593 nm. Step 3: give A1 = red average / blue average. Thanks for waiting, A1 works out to 1.1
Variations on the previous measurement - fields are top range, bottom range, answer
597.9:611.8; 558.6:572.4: 1.14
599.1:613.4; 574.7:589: 1.06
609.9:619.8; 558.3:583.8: 1.10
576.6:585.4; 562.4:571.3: 1.06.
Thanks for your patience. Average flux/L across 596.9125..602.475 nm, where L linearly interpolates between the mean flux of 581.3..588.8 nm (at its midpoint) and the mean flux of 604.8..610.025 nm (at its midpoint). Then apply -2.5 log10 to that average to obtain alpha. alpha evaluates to 0.00 mag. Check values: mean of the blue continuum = 7.84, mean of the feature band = 7.74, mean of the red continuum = 7.71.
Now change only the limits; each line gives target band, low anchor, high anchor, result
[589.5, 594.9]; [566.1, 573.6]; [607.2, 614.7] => 0.008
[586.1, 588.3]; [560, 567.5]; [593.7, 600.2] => 0.005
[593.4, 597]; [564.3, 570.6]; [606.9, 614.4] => -0.022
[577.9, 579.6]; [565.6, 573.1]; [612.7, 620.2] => -0.029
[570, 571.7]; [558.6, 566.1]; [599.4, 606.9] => 0.013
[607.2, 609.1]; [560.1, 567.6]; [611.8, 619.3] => -0.036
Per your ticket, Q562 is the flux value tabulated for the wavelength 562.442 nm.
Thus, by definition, 7.78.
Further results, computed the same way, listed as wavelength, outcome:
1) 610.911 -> 7.65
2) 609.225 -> 7.6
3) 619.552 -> 7.47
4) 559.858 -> 7.33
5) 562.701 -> 7.55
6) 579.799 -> 8.17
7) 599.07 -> 7.92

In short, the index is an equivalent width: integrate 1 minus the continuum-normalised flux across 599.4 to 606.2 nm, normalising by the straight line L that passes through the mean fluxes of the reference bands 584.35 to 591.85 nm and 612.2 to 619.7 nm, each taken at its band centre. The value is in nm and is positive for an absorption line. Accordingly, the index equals -0.29 nm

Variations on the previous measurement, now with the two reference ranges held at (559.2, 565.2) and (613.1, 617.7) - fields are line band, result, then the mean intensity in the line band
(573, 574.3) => -0.06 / 7.96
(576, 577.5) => -0.07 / 7.95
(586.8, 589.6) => 0.08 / 7.29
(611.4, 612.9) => -0.02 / 7.38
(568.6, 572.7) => -0.07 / 7.78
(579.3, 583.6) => -0.21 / 7.92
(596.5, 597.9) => -0.09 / 7.9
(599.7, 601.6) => -0.06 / 7.64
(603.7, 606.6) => -0.20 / 7.86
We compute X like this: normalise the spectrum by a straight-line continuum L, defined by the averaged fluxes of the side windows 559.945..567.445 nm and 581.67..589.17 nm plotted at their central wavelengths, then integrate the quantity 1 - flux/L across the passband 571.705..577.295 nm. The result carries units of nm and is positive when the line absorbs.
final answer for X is -0.10 nm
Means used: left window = 7.81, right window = 7.75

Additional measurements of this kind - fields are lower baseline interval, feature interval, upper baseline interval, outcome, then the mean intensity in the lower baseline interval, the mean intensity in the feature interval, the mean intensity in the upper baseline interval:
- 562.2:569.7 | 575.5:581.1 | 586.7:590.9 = -0.31 nm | 7.87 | 7.94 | 7.22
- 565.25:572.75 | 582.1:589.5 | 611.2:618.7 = 0.03 nm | 7.84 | 7.63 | 7.35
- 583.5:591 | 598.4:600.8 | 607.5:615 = -0.08 nm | 7.47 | 7.77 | 7.53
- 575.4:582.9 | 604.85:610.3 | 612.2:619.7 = -0.17 nm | 7.93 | 7.72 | 7.35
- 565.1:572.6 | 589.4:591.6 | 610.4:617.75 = 0.12 nm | 7.84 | 7.19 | 7.33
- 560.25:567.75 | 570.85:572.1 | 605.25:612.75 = 0.01 nm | 7.84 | 7.75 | 7.61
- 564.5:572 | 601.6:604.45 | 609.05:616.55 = -0.05 nm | 7.82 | 7.68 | 7.47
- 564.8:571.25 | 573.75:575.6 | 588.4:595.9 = -0.02 nm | 7.83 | 7.82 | 7.49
